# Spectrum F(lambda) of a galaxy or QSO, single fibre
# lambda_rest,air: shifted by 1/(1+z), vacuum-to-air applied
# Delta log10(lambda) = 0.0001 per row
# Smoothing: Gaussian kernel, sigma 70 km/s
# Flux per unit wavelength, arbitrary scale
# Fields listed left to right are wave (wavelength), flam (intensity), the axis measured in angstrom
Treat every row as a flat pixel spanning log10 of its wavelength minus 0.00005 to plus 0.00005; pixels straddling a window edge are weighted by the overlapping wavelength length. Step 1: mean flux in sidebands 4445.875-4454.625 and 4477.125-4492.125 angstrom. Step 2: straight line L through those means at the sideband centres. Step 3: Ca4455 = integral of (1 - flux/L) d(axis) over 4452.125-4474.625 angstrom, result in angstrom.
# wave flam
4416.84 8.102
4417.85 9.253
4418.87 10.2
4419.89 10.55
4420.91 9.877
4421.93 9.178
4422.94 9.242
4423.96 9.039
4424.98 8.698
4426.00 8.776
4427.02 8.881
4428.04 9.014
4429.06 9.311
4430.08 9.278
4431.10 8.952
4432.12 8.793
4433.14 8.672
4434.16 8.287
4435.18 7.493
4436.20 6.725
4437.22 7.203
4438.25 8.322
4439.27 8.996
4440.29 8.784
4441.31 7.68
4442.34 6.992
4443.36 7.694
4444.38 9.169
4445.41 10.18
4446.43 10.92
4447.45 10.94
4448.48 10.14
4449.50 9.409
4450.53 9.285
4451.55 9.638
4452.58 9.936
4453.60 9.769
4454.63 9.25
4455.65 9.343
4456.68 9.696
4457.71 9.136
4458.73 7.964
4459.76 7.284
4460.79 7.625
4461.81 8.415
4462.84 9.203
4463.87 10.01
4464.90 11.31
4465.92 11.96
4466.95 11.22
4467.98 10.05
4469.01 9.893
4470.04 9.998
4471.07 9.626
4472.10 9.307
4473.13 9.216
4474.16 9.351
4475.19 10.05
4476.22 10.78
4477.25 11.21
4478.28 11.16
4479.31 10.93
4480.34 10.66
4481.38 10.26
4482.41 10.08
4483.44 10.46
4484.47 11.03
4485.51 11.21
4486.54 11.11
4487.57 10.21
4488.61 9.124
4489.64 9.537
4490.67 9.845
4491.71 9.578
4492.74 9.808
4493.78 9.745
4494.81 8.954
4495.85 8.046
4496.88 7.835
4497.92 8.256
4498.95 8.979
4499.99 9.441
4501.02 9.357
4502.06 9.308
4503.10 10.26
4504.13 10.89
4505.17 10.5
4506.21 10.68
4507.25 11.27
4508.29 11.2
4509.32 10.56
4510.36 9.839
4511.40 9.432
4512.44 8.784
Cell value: 1.35 angstrom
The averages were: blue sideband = 9.96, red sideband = 10.4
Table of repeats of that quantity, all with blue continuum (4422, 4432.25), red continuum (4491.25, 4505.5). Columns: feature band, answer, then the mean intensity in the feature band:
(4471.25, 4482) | -1.2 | 10.3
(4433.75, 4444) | 1.4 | 7.83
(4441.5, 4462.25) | 0.0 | 9.12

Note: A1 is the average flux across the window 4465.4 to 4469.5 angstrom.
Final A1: 10.8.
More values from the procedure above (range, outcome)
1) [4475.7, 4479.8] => 11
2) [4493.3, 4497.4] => 8.64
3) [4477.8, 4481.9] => 10.7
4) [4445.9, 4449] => 10.7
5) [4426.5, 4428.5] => 8.94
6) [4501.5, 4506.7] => 10.3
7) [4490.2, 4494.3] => 9.74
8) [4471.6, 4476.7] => 9.74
